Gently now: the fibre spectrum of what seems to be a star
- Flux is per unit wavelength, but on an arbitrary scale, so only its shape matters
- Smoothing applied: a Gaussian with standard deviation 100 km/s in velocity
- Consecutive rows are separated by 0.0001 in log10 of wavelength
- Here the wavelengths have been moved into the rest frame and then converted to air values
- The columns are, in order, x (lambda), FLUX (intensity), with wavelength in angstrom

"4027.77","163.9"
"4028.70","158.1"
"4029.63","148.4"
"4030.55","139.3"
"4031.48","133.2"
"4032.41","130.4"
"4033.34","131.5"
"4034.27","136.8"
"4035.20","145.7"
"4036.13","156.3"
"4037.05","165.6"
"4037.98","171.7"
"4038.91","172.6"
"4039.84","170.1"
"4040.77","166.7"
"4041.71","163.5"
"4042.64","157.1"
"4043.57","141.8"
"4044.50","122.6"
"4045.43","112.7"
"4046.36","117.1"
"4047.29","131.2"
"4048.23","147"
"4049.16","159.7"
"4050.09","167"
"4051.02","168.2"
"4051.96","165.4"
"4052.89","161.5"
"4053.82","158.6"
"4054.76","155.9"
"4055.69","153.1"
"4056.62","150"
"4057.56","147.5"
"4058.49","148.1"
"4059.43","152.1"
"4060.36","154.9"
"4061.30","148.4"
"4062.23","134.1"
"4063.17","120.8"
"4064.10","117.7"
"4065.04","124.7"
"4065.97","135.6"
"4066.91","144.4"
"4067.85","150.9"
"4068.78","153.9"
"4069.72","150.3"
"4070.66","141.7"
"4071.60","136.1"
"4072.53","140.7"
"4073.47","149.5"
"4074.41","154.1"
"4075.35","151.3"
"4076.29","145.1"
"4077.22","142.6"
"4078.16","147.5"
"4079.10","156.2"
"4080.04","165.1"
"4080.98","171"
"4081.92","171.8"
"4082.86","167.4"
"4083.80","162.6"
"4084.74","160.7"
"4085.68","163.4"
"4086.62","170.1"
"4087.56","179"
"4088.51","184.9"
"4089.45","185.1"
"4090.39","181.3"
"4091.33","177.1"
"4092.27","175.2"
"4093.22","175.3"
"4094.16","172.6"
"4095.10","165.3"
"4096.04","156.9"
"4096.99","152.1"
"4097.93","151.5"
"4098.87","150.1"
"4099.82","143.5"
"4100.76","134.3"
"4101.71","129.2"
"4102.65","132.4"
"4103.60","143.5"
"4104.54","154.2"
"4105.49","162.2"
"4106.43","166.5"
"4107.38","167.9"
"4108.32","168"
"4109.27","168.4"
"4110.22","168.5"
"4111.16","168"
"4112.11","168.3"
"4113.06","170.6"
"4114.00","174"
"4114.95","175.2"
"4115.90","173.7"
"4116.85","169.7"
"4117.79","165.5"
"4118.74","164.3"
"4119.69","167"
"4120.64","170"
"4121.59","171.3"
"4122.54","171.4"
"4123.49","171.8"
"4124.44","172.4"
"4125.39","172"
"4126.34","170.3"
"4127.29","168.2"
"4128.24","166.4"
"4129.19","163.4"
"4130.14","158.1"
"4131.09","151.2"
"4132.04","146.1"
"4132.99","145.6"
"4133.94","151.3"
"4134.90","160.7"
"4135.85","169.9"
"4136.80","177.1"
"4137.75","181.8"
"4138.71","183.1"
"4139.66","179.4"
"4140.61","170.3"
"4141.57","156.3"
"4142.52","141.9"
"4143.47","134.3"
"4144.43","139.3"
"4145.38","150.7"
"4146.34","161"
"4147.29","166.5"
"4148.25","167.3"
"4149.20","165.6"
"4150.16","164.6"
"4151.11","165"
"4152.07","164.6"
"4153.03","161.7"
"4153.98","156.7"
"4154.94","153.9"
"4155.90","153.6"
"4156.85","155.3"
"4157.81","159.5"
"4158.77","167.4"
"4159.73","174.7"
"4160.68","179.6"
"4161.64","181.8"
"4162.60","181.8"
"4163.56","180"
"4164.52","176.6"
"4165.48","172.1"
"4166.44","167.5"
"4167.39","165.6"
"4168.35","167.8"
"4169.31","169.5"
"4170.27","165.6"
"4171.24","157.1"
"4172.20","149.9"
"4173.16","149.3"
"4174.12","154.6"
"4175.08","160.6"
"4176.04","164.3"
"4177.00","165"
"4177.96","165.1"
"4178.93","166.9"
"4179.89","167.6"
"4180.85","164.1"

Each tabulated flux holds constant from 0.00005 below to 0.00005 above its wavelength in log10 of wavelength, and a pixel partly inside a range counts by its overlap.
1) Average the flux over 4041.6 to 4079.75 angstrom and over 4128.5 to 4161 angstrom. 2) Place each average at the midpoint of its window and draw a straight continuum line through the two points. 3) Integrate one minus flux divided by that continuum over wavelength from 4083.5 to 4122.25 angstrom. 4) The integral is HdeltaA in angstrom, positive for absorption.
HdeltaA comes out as -2.8 angstrom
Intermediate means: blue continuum 146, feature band 164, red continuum 161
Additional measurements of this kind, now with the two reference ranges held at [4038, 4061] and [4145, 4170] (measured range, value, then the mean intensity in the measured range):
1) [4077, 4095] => -1.39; 169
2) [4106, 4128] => -1.16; 170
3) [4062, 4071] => 0.99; 137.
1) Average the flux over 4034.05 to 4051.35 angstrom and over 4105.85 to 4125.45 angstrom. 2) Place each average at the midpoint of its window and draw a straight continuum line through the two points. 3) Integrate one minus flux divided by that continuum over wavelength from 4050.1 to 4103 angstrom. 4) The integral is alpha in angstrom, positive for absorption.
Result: 1.8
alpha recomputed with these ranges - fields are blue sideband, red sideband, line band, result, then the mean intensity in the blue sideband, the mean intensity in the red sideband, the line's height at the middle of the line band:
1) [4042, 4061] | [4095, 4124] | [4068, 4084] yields 0.09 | 149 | 161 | 154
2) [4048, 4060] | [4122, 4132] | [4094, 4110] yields 0.86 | 157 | 166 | 163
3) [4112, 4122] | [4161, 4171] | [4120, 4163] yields 1.84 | 170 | 172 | 171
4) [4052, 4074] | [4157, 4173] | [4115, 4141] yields -1.11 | 145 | 169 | 160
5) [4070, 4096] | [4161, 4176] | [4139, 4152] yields 0.50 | 163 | 167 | 166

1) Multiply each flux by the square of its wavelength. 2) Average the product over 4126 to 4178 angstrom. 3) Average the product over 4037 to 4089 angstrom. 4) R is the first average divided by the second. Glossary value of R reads 1.12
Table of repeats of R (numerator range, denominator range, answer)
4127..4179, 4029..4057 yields 1.15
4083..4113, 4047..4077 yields 1.12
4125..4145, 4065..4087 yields 1.09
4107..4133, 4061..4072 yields 1.24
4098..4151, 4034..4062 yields 1.10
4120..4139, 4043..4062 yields 1.16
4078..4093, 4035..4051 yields 1.15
